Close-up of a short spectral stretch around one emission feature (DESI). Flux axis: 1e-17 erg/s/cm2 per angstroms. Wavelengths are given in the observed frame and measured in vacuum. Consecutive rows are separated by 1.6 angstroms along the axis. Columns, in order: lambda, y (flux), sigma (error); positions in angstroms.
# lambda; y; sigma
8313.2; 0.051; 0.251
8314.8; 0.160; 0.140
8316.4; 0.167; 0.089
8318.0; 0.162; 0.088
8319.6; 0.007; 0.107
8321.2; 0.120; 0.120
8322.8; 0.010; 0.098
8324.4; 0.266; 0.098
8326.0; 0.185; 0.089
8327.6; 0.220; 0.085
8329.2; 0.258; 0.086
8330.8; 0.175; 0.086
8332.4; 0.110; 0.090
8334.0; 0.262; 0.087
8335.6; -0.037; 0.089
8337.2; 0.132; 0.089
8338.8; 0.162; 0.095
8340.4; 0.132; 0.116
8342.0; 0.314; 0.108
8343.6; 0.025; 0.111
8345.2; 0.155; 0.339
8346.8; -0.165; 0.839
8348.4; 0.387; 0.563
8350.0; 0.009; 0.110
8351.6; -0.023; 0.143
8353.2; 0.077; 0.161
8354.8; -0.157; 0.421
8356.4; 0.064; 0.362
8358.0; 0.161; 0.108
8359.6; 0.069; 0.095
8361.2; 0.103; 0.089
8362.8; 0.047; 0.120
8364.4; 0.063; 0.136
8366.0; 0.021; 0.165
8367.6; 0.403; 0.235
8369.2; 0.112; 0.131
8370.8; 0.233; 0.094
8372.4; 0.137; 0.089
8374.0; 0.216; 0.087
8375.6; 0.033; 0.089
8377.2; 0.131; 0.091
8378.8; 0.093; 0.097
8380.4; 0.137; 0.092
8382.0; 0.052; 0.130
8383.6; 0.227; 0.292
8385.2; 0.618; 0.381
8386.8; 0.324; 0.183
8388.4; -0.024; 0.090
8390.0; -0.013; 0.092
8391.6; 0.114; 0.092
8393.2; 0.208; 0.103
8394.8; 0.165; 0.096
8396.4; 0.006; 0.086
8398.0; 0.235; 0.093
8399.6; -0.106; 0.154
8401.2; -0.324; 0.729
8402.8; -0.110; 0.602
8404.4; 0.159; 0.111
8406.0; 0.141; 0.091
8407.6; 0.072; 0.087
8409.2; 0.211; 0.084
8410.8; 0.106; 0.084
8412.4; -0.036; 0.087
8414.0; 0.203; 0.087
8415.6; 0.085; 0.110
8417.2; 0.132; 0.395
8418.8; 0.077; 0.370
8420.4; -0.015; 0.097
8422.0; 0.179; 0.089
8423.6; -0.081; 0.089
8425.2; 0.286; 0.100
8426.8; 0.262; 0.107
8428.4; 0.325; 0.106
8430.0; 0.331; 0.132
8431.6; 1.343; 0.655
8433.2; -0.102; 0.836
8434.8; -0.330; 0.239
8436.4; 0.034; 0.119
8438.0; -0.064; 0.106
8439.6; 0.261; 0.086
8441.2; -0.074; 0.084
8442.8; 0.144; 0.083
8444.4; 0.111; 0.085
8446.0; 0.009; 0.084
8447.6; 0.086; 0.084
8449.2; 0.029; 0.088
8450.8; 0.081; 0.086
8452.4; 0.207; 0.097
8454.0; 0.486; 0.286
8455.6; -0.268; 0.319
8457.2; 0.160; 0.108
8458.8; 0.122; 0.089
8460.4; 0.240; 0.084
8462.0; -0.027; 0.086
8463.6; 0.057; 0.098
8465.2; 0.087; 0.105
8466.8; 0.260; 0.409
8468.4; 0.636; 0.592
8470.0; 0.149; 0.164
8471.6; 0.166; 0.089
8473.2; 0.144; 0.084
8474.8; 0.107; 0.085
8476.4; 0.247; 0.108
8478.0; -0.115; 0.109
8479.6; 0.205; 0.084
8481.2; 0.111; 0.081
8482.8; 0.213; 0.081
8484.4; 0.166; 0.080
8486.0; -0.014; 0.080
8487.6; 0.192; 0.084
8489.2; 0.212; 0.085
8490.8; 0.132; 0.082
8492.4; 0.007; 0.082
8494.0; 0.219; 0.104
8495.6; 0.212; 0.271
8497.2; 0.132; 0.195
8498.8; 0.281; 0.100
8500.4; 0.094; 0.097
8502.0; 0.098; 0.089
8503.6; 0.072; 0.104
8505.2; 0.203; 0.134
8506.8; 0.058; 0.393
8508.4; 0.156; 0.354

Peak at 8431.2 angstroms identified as H-gamma 4340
